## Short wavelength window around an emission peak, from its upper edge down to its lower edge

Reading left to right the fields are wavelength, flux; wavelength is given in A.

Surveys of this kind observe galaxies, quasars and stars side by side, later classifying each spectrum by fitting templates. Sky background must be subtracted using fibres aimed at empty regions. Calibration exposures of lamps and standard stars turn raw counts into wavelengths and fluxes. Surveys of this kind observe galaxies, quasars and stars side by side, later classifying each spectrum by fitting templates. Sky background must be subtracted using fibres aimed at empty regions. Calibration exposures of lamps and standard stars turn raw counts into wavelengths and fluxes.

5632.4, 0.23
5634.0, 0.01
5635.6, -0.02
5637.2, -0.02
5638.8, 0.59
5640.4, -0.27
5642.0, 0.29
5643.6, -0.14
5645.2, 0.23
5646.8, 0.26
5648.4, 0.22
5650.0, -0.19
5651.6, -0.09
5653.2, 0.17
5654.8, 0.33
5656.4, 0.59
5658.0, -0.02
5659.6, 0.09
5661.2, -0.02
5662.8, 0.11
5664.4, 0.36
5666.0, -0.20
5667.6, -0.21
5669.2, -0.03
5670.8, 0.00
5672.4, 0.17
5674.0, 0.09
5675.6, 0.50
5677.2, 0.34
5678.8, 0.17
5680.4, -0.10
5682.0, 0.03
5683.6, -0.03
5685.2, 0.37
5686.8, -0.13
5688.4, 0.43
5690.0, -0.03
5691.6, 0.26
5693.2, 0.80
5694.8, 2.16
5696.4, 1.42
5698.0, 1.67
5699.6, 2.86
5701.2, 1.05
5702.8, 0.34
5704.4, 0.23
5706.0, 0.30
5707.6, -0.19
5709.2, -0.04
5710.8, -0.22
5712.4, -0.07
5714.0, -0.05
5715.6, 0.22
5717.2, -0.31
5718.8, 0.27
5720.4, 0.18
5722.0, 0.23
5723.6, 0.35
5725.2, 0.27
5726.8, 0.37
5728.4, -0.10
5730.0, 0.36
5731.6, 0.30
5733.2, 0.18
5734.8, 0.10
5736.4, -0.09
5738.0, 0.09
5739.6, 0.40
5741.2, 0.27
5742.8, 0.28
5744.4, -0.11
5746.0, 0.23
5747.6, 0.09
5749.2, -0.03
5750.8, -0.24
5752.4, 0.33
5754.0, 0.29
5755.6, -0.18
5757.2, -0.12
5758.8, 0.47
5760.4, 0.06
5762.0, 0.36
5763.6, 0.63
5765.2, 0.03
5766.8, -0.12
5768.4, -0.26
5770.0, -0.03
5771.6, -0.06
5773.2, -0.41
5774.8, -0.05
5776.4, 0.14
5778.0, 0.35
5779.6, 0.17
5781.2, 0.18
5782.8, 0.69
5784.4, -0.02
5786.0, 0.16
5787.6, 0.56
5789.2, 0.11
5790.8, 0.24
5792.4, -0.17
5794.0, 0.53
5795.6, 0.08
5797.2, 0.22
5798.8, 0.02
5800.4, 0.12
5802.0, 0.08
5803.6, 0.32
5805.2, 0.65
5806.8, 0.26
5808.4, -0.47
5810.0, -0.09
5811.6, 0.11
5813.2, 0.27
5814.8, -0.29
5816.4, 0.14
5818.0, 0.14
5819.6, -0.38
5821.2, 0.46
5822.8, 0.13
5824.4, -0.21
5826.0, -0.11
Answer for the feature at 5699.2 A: [O II] 3727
